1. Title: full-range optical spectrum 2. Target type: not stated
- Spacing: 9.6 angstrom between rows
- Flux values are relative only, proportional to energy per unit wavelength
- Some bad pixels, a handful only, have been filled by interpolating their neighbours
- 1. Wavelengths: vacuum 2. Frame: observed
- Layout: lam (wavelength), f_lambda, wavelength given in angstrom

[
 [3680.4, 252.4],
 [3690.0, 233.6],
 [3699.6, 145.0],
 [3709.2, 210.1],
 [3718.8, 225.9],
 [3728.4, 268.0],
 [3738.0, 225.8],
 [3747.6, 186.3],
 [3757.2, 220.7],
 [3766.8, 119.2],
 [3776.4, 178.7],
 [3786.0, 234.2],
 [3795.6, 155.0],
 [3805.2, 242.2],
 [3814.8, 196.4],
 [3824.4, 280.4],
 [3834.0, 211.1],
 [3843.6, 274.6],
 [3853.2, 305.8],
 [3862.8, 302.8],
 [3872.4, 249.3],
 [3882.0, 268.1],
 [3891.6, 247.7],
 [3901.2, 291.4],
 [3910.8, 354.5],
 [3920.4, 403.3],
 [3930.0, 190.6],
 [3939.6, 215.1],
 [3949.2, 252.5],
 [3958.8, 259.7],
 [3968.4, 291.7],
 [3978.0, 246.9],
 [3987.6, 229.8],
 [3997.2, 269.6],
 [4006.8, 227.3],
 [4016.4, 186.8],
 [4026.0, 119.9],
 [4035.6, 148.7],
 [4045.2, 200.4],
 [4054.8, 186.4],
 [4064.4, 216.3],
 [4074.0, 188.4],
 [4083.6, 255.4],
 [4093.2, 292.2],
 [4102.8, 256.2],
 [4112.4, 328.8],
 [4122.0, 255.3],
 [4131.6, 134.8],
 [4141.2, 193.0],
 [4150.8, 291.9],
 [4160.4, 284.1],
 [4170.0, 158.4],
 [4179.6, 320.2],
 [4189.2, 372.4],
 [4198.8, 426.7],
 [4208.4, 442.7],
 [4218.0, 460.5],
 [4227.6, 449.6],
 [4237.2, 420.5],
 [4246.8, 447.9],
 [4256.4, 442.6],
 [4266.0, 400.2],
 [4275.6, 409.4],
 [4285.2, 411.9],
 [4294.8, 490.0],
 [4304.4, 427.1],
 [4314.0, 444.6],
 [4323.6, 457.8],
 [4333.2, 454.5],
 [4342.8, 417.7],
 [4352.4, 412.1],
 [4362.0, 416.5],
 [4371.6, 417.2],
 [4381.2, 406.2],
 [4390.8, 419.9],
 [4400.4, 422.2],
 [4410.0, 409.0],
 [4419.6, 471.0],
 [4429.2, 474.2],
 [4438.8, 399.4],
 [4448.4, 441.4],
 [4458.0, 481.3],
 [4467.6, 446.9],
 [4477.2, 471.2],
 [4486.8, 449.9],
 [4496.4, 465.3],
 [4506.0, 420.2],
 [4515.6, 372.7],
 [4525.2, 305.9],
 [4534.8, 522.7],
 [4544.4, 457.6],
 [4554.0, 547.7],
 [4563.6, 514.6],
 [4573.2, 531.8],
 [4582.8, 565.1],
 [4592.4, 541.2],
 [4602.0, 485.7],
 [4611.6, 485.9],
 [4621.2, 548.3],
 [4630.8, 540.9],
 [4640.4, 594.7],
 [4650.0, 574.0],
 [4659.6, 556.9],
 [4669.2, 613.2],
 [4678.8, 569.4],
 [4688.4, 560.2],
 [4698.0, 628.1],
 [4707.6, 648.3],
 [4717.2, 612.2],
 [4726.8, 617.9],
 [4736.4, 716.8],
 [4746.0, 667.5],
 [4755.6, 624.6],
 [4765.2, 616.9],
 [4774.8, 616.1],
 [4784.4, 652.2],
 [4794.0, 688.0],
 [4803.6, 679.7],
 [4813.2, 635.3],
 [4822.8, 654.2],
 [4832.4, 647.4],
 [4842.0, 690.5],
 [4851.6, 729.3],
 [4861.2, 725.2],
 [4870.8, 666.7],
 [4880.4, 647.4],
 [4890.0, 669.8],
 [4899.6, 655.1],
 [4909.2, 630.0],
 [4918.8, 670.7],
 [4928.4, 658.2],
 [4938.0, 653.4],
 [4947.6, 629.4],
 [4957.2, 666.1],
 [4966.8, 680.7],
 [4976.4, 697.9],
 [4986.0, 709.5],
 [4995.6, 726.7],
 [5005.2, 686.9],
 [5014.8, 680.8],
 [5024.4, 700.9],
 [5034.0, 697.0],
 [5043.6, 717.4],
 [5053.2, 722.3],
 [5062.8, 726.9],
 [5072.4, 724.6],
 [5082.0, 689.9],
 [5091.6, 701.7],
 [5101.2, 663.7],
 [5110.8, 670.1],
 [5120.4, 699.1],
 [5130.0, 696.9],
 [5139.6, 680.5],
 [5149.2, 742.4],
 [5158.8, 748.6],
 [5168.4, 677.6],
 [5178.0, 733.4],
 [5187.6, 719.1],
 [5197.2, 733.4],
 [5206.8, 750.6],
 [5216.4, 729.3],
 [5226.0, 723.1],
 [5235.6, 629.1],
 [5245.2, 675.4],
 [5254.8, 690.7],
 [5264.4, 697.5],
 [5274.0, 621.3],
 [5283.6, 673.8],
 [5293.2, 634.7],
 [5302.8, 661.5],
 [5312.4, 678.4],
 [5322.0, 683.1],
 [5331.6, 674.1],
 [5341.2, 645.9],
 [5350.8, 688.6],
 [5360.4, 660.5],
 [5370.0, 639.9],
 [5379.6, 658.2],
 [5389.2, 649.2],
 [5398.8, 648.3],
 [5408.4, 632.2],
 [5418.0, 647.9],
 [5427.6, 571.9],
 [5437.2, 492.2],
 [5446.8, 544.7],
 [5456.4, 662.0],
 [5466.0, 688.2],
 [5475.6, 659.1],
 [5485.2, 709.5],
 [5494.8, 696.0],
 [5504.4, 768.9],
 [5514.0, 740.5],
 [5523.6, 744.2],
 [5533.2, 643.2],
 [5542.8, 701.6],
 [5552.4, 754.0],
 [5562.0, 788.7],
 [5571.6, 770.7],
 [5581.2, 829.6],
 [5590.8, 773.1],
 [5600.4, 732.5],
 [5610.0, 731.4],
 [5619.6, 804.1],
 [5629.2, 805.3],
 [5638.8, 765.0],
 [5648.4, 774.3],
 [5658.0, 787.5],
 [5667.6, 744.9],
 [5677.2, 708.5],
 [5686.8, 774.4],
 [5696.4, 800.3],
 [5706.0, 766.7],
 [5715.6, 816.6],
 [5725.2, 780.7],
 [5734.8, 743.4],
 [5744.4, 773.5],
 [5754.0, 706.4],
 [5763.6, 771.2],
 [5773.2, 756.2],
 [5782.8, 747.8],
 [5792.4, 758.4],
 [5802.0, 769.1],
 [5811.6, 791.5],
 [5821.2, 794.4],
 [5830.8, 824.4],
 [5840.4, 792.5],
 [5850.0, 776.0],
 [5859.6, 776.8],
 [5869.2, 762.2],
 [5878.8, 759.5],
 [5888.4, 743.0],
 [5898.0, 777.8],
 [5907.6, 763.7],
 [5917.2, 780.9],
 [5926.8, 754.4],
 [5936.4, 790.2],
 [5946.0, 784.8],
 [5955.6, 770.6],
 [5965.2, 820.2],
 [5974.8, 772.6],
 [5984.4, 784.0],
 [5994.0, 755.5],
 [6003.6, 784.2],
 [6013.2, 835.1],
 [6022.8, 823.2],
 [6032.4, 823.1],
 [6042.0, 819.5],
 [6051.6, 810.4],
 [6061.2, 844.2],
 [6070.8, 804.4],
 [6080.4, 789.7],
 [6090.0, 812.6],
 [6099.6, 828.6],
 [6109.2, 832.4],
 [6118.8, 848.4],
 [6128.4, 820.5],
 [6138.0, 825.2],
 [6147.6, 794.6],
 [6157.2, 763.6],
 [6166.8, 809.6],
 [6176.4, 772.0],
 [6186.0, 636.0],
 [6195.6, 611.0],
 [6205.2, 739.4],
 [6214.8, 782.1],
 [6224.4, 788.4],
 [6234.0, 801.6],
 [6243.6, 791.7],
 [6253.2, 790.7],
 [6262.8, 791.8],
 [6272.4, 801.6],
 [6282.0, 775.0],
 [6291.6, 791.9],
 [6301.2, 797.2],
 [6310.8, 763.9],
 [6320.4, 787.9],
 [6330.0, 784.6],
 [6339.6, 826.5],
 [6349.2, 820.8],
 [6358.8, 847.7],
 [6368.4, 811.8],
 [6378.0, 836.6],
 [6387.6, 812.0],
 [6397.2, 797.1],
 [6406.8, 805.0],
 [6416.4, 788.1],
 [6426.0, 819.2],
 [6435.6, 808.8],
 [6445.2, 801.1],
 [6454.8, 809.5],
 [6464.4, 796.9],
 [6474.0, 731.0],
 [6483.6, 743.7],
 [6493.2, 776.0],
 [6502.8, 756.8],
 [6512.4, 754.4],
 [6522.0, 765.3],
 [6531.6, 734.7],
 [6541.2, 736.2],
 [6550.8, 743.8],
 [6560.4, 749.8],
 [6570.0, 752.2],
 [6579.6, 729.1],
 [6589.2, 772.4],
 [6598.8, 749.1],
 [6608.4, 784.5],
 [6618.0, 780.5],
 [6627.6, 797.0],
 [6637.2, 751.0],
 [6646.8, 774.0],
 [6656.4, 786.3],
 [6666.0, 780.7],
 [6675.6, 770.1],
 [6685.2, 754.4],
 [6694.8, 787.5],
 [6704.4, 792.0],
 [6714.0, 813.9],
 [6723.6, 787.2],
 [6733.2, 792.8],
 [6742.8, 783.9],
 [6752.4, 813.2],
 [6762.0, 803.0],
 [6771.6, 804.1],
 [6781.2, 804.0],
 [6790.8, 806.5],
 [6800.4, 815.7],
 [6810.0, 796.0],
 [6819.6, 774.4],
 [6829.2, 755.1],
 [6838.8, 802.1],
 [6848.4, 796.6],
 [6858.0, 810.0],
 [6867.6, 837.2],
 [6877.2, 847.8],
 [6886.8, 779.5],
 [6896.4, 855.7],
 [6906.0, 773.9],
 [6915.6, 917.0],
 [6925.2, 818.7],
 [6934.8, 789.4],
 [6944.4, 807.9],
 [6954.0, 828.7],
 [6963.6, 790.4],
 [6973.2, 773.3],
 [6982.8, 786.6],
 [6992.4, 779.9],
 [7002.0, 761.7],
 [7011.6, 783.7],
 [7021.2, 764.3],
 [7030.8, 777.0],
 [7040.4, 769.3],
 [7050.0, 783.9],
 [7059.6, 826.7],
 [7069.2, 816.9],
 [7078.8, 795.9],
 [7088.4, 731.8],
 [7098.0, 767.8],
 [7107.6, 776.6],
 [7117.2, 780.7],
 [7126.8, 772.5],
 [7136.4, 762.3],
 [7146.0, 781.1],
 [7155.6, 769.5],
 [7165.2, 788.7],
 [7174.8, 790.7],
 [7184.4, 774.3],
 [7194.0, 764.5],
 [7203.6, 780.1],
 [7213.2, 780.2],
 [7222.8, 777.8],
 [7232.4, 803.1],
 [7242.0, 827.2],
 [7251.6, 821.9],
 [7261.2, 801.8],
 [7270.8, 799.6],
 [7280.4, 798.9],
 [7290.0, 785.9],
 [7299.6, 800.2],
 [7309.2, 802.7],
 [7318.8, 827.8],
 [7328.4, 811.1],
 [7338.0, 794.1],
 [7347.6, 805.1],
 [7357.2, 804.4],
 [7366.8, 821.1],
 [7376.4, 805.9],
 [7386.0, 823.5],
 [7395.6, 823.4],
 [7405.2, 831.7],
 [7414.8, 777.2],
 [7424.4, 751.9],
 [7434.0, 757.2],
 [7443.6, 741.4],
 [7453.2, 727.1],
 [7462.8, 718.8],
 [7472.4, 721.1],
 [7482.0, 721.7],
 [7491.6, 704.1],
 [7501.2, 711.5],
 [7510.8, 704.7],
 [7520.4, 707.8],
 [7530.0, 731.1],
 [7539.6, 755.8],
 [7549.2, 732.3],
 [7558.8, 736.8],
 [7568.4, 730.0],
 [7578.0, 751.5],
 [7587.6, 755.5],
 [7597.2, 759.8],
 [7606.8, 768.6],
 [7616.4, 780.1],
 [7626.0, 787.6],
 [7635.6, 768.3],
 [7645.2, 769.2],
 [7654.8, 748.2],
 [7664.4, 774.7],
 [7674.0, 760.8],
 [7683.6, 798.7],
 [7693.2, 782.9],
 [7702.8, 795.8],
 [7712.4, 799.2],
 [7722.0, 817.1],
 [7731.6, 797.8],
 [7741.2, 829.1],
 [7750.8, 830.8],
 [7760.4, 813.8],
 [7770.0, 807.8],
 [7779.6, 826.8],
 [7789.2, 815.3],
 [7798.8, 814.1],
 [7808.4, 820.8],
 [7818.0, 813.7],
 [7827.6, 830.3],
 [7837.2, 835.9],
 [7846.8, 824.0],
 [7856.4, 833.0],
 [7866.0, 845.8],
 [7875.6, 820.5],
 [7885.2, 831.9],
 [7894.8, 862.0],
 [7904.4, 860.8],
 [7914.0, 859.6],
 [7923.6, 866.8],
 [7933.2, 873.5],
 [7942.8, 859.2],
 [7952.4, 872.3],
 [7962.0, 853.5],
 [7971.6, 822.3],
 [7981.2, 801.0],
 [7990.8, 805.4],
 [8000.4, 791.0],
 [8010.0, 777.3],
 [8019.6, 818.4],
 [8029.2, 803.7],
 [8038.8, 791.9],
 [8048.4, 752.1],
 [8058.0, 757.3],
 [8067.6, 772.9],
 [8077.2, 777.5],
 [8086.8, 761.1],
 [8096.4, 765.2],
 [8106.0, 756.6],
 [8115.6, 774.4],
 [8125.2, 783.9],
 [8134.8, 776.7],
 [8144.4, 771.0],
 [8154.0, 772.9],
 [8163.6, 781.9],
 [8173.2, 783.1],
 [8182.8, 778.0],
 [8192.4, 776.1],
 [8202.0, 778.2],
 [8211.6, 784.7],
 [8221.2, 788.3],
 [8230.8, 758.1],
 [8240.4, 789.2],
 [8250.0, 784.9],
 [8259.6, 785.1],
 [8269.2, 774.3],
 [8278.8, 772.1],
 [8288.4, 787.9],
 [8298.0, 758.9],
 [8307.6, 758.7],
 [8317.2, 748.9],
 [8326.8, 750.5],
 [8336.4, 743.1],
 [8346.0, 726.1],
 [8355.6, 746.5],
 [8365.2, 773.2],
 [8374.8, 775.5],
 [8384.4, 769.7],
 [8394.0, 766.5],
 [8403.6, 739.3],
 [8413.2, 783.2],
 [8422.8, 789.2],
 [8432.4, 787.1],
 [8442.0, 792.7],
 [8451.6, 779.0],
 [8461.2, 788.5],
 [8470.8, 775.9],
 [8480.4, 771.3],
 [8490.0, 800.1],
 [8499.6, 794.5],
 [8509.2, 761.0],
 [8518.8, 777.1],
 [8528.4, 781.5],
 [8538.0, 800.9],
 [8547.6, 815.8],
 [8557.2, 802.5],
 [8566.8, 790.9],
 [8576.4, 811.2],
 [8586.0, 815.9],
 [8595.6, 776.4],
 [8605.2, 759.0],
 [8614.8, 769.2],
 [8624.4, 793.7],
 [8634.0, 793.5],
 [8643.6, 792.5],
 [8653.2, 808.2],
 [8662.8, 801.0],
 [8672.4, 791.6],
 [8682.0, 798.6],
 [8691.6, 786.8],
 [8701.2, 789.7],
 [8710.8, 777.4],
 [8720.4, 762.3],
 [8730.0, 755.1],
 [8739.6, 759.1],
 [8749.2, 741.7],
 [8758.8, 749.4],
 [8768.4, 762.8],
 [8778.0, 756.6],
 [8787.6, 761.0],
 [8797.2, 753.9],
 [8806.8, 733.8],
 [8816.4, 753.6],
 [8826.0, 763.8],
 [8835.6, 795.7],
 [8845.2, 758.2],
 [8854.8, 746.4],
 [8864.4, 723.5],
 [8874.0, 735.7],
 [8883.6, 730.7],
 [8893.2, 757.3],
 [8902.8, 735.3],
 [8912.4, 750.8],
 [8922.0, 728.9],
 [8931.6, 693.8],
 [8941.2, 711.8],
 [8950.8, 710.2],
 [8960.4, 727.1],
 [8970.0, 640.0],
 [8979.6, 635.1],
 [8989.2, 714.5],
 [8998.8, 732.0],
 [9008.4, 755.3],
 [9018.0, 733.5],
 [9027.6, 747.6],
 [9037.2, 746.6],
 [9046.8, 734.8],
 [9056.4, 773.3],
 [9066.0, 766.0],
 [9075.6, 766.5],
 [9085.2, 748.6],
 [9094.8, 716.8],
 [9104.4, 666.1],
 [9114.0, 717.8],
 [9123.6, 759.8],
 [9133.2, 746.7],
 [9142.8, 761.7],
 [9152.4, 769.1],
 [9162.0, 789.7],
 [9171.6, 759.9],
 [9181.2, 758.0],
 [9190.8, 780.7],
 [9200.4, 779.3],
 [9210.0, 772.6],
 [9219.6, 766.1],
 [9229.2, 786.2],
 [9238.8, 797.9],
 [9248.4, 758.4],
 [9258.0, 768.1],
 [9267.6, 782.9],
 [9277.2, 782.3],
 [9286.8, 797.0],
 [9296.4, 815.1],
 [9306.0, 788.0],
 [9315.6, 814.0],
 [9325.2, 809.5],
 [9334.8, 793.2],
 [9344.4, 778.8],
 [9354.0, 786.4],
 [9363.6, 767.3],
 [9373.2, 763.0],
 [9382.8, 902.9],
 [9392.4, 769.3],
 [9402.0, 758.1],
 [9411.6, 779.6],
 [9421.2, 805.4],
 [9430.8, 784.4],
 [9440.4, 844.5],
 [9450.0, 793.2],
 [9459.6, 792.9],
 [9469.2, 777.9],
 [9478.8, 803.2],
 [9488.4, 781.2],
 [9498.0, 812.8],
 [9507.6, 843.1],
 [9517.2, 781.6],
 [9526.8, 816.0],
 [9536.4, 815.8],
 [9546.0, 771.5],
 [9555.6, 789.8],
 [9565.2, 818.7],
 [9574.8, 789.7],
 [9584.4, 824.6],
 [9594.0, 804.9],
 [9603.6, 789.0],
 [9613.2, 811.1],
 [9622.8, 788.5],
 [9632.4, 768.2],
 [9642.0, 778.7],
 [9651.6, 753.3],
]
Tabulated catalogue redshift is 0.050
